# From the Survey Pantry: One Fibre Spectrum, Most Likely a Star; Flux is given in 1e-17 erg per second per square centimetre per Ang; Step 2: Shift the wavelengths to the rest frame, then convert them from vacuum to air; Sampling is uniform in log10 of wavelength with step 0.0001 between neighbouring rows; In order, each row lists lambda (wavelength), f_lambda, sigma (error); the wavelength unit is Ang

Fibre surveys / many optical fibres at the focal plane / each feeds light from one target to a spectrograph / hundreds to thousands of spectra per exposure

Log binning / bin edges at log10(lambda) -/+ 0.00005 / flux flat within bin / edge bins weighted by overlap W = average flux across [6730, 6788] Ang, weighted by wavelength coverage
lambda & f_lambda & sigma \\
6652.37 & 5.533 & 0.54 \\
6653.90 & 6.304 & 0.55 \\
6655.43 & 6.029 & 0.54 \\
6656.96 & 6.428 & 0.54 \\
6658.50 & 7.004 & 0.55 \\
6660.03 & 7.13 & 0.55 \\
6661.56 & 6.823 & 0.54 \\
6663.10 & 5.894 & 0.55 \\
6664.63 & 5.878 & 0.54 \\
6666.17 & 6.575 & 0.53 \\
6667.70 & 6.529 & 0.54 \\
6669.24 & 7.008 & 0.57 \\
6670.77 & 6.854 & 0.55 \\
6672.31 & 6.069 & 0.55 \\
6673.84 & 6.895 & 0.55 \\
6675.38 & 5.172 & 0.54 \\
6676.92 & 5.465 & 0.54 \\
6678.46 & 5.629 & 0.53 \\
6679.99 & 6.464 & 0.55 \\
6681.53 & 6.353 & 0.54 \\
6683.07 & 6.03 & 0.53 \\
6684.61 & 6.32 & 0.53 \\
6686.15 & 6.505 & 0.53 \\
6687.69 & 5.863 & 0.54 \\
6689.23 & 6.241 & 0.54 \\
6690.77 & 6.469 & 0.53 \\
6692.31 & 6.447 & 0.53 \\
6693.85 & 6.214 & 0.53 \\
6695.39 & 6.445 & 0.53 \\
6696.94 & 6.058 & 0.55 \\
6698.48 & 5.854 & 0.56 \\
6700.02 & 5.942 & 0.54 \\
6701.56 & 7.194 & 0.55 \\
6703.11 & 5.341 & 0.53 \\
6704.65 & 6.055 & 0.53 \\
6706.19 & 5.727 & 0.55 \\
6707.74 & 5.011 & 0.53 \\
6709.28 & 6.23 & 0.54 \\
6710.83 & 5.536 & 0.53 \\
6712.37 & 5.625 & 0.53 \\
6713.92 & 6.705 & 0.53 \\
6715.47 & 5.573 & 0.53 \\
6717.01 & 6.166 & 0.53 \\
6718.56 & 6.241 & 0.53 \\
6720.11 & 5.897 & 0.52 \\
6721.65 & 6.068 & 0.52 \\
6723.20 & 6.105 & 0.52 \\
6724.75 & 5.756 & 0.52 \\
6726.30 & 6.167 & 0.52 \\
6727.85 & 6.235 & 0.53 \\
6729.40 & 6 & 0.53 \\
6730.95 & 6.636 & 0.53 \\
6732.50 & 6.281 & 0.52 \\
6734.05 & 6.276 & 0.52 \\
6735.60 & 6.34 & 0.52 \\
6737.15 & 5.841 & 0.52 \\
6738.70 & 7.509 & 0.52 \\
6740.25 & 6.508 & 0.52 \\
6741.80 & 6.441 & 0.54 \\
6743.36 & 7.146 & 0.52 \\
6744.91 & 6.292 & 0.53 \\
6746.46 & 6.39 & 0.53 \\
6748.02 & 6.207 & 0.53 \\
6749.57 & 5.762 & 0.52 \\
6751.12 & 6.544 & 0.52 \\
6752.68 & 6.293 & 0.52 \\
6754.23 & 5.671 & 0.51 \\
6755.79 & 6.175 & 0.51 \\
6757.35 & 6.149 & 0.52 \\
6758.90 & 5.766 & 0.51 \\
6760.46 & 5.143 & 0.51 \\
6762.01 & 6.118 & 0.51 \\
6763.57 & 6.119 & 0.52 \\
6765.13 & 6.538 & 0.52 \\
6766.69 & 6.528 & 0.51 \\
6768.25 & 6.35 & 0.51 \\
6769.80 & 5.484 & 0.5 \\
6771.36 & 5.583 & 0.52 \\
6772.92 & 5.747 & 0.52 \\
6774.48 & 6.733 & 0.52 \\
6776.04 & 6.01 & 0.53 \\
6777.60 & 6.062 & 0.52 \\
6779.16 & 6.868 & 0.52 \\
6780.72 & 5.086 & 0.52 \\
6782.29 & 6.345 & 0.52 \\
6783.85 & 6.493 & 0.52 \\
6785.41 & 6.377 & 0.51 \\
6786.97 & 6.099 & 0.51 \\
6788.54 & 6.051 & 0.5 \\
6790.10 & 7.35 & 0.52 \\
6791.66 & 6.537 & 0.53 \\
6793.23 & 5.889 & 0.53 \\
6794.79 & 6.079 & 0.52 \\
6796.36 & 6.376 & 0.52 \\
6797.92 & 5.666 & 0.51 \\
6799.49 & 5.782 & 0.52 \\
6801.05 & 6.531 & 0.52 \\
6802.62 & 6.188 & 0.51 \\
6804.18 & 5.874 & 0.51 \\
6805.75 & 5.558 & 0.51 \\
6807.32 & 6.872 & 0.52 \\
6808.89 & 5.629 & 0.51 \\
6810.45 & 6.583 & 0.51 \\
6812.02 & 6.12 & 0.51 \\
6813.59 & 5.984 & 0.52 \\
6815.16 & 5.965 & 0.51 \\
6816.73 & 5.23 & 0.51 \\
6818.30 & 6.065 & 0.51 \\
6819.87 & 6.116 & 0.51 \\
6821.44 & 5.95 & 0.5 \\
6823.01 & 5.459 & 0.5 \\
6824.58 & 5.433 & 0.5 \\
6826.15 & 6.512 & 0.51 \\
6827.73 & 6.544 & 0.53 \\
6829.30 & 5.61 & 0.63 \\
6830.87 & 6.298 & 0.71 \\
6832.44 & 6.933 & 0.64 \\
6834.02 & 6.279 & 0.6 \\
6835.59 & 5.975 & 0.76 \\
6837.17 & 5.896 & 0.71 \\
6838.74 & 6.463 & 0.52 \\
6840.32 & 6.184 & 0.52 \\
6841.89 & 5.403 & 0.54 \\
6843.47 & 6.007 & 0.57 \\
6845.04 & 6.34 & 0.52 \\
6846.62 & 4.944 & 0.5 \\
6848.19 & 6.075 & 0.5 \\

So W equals 6.21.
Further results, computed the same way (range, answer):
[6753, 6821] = 6.09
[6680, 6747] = 6.19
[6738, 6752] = 6.53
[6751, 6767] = 6.06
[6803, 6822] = 6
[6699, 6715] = 5.93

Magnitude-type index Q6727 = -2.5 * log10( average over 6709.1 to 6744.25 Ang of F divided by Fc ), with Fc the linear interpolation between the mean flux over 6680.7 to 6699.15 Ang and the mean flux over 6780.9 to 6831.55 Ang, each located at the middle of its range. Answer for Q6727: -0.007 mag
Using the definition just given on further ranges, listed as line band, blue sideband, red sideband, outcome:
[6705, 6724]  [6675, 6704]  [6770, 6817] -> 0.038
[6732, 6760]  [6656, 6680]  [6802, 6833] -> -0.018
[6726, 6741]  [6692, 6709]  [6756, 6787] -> -0.059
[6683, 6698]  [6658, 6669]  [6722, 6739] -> 0.029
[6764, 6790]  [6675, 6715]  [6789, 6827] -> -0.020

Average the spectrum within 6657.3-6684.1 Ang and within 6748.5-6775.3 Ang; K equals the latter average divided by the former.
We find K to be 1.0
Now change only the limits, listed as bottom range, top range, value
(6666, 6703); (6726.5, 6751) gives 1.02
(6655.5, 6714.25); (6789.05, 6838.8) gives 0.99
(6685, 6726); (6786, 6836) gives 1.01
